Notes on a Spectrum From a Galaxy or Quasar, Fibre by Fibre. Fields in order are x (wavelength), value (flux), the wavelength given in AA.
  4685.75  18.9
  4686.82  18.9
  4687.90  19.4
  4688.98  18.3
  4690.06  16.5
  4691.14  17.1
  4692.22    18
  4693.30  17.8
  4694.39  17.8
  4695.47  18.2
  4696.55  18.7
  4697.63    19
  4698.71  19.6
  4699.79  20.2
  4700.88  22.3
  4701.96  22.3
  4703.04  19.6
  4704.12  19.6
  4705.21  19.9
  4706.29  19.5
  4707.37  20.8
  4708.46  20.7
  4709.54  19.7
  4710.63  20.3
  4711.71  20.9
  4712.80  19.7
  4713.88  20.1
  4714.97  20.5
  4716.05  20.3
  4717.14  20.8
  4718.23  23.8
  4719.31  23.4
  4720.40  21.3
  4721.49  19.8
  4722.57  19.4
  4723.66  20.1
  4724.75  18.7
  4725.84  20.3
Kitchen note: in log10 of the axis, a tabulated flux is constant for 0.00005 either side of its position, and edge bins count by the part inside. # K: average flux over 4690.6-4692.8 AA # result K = 17.6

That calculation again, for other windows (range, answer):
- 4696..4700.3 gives 19.4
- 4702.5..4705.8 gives 19.7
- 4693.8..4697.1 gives 18.2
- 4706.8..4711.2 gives 20.4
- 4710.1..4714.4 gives 20.3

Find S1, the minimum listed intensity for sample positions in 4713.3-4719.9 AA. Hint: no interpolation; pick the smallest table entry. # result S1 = 20.1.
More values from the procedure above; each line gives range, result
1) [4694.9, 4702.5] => 18.2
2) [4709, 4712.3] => 19.7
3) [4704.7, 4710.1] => 19.5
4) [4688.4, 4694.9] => 16.5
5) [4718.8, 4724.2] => 19.4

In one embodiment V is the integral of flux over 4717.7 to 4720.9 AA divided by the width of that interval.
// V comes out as 22.9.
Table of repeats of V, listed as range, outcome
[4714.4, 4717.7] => 20.5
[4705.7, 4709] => 20.3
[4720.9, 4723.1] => 19.7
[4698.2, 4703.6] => 20.8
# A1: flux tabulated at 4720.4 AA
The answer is 21.3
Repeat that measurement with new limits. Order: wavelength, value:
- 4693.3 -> 17.8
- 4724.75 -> 18.7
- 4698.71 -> 19.6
